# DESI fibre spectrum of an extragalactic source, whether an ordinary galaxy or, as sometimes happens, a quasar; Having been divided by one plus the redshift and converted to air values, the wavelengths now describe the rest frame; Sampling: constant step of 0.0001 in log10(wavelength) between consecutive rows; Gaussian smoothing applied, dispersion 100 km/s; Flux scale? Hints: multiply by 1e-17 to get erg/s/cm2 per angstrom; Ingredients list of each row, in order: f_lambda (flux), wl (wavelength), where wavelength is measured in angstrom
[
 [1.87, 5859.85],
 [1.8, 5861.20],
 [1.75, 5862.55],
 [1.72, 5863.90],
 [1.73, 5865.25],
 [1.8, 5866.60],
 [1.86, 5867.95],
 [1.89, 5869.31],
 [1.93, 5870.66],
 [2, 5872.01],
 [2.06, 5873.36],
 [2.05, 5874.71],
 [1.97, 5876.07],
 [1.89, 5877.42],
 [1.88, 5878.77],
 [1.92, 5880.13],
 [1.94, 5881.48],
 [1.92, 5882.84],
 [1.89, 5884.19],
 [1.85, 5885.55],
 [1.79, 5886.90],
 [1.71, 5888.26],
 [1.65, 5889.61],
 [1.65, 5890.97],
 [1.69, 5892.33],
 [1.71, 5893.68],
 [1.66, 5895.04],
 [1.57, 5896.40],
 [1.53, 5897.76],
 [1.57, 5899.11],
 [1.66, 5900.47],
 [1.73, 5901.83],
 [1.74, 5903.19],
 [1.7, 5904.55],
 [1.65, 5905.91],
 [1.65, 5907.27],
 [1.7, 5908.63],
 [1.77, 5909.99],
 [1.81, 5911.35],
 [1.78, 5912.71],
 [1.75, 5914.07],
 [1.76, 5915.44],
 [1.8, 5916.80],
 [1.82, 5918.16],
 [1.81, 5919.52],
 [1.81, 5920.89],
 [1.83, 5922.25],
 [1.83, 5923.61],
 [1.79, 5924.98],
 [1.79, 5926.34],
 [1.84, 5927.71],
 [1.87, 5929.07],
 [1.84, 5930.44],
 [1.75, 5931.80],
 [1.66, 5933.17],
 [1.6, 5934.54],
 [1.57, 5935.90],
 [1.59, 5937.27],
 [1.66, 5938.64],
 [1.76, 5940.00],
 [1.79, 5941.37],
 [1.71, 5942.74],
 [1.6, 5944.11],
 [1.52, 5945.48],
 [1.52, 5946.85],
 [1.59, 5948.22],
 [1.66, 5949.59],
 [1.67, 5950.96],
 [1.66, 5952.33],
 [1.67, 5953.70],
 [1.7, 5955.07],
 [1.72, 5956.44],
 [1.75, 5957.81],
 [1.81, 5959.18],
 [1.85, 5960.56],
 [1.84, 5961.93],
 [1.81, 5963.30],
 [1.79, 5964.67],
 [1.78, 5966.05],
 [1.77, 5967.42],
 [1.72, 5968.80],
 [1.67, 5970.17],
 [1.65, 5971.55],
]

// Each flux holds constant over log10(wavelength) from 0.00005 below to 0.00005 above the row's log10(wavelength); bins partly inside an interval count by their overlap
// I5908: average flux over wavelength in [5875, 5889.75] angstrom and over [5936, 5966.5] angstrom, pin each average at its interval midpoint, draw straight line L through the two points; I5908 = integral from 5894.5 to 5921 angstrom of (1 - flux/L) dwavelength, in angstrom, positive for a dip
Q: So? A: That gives 1.4 angstrom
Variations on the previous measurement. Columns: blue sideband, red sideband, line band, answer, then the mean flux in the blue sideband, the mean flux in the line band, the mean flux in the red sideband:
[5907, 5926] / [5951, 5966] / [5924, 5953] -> 1.32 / 1.78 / 1.69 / 1.76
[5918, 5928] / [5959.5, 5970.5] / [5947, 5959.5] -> 0.77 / 1.81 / 1.68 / 1.78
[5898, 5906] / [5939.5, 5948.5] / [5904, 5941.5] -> -2.13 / 1.67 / 1.75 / 1.64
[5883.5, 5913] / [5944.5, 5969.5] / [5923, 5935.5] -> -0.46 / 1.7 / 1.77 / 1.71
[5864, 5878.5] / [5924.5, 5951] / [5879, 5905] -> 1.53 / 1.91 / 1.73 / 1.69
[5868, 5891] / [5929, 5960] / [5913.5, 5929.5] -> -0.51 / 1.89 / 1.81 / 1.68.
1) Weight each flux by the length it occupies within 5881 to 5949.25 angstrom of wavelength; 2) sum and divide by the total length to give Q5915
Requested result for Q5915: 1.72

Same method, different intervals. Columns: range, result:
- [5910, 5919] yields 1.79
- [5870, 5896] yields 1.85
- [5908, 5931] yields 1.8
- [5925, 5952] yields 1.69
